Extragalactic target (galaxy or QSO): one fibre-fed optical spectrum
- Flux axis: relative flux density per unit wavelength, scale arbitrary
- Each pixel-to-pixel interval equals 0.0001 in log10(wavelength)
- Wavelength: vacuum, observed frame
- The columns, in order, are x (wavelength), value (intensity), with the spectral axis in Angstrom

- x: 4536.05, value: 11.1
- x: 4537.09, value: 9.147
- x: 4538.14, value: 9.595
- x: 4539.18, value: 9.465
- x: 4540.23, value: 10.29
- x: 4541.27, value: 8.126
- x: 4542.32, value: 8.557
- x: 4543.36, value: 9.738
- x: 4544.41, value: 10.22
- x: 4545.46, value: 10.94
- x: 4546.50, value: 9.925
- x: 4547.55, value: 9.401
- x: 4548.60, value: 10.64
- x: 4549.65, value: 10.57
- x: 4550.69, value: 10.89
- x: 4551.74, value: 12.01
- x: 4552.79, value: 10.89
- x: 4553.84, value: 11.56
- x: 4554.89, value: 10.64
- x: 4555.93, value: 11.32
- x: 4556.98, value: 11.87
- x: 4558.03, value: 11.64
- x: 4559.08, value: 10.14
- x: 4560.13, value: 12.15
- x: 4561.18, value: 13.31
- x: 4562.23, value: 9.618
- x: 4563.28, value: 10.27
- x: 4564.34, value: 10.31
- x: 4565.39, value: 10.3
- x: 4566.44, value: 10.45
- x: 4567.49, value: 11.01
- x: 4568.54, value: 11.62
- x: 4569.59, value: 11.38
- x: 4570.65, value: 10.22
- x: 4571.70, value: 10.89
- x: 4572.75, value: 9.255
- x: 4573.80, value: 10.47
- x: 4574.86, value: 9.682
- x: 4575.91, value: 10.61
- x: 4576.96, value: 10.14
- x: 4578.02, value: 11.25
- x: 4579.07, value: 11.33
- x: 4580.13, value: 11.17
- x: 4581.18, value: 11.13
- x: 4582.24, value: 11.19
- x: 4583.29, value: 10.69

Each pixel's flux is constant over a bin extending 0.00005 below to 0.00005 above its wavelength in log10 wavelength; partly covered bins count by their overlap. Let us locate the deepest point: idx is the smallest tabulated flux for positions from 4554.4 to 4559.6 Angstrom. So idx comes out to 10.14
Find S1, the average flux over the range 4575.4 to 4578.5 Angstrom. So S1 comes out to 10.7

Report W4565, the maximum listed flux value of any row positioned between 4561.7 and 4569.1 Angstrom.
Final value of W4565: 11.62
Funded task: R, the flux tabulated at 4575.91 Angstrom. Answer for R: 10.61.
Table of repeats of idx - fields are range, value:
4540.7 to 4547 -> 8.126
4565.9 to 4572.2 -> 10.22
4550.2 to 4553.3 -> 10.89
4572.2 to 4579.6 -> 9.255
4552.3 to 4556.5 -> 10.64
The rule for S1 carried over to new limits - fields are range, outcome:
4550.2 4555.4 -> 11.2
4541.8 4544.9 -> 9.51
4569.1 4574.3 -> 10.4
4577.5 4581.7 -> 11.2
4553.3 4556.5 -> 11.2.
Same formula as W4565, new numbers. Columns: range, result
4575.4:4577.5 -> 10.61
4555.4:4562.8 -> 13.31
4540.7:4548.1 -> 10.94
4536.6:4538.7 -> 9.595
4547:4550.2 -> 10.64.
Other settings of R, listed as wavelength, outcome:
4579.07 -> 11.33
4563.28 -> 10.27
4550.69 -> 10.89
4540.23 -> 10.29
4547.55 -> 9.401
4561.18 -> 13.31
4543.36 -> 9.738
